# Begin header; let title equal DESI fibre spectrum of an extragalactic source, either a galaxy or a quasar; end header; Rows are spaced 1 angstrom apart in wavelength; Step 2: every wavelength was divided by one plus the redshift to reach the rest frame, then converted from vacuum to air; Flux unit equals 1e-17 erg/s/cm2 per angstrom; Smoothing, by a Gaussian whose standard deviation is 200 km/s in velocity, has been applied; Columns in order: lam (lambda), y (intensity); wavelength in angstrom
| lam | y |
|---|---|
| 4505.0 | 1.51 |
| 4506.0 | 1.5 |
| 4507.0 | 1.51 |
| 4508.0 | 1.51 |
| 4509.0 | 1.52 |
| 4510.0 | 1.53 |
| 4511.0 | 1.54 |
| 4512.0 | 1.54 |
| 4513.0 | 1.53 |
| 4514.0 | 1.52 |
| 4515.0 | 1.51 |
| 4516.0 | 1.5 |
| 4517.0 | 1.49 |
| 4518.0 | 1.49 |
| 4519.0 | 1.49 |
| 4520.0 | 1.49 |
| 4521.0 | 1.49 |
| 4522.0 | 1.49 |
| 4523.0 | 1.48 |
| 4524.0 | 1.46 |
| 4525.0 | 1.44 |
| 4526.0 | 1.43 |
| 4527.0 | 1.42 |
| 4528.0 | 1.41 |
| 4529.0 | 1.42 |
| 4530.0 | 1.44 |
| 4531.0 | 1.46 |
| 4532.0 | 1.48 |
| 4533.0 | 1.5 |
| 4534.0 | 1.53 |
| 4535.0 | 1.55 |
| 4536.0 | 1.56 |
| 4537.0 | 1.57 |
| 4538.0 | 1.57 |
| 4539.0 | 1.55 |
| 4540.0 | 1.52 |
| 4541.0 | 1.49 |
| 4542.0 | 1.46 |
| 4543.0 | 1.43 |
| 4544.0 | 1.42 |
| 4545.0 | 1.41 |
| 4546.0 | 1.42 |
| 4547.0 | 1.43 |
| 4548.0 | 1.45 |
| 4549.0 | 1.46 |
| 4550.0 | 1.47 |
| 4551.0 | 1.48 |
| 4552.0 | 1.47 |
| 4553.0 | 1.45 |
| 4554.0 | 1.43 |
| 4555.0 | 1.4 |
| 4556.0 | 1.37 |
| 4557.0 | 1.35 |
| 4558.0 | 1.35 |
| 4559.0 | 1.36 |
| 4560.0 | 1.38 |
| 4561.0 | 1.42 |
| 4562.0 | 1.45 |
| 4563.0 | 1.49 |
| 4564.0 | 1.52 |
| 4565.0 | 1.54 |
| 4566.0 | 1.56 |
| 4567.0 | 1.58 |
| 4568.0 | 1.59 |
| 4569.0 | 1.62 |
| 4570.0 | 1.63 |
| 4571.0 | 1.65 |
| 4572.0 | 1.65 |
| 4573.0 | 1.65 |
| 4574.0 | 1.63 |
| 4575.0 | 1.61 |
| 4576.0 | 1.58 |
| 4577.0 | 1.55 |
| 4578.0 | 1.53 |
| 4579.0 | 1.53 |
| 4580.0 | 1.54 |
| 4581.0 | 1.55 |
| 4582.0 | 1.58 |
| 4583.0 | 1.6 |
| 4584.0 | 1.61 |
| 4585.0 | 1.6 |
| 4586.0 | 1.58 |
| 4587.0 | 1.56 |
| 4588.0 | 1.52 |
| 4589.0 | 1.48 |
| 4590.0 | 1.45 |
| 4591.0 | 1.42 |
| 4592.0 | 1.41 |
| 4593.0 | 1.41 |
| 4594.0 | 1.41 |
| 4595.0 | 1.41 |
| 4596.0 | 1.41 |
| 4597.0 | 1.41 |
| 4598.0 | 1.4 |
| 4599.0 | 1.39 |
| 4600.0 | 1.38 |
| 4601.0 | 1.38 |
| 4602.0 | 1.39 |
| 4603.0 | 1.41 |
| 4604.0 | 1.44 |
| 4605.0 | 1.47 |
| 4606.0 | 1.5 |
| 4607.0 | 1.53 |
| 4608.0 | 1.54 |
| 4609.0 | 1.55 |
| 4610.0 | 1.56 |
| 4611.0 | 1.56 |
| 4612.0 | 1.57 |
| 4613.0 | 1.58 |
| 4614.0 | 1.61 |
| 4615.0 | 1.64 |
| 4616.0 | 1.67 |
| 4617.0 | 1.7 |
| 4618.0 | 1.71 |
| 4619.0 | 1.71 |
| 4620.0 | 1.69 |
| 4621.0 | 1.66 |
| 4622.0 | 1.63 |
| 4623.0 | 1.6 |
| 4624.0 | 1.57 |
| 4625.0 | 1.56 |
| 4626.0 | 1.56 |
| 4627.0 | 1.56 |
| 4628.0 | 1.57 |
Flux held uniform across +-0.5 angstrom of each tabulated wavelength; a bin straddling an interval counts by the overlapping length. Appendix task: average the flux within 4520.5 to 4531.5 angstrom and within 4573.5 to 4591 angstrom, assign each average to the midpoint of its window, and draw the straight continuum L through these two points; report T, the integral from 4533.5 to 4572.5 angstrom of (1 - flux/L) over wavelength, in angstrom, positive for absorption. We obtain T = 0.31 angstrom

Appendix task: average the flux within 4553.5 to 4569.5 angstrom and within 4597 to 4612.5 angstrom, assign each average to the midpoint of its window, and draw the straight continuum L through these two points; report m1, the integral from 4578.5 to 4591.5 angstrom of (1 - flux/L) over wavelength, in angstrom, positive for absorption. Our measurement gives -0.7 angstrom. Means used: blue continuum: 1.46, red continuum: 1.47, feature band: 1.54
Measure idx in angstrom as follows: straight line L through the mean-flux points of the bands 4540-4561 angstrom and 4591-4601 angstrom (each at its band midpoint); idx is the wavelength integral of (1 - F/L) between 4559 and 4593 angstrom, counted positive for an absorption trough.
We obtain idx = -3.1 angstrom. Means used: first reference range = 1.43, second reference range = 1.4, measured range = 1.54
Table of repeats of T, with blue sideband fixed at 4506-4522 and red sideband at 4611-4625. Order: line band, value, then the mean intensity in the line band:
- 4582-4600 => 1.4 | 1.47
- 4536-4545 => 0.2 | 1.5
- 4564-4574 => -0.2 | 1.6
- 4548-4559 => 1.0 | 1.42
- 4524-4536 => 0.5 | 1.47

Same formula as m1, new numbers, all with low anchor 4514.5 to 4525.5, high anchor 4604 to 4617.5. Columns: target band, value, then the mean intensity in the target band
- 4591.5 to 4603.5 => 1.2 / 1.4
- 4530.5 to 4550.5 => 0.2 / 1.49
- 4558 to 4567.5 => 0.3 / 1.47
